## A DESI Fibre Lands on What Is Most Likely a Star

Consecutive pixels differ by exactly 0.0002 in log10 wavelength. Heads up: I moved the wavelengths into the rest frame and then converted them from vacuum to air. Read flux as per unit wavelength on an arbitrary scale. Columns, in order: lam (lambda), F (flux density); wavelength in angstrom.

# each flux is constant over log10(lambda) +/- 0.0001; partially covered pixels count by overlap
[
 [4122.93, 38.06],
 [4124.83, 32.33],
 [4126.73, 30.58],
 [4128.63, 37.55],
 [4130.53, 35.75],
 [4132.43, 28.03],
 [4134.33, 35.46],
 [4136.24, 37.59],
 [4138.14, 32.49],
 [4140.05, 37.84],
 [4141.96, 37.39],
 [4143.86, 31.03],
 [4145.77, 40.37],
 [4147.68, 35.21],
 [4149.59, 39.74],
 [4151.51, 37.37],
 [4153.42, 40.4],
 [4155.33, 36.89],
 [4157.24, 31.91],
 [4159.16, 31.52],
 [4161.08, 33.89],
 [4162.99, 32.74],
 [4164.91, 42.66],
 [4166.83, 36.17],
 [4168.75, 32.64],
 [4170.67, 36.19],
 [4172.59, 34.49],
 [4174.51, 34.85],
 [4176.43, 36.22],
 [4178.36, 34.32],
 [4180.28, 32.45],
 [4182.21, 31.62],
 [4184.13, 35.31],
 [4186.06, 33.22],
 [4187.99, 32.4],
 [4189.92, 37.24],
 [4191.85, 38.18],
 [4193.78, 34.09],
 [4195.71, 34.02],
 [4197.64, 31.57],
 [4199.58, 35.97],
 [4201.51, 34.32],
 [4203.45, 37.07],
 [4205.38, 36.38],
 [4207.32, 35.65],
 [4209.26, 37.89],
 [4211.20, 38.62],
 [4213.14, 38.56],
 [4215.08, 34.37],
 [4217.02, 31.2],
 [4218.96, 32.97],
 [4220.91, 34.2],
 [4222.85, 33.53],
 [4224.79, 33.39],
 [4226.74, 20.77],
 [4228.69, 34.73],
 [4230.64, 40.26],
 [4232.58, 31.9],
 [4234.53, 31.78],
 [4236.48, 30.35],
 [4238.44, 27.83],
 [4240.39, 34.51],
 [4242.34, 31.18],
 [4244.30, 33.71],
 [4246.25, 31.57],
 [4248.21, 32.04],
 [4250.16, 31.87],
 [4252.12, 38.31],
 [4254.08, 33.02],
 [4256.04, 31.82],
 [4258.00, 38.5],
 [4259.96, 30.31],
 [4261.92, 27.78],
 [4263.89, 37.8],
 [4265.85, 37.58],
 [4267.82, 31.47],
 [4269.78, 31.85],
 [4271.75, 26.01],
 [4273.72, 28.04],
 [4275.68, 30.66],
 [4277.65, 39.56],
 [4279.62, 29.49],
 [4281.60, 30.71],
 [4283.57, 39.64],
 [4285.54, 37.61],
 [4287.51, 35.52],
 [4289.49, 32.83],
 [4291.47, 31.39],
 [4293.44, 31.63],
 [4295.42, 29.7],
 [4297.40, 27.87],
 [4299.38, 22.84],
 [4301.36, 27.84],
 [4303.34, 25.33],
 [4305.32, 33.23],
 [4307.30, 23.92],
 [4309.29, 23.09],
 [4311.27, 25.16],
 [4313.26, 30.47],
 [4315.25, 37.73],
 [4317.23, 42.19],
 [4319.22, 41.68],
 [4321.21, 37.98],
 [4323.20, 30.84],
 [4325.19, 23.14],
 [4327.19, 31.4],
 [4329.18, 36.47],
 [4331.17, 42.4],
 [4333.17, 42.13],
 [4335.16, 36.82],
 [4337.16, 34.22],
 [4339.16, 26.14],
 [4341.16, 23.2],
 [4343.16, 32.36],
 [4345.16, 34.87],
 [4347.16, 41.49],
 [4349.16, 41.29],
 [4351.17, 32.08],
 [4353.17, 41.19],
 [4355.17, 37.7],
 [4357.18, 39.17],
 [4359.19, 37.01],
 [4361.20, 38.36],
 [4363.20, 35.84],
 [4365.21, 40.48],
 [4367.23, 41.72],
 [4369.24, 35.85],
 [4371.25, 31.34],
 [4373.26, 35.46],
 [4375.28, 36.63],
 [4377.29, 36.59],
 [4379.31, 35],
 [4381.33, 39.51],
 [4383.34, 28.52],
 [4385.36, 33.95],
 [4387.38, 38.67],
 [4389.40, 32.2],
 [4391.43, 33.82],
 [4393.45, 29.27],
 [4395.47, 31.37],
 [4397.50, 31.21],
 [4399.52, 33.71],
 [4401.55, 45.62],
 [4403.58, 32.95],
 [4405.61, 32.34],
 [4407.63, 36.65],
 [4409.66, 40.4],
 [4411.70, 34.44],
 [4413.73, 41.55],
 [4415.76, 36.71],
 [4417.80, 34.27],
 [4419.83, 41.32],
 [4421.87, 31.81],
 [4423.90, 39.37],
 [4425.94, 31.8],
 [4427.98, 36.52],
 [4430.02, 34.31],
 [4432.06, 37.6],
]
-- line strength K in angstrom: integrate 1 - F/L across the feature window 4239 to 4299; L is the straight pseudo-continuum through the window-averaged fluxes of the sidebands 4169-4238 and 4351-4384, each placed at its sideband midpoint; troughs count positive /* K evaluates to 4.4 angstrom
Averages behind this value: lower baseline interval 34.2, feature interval 32.7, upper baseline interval 36.8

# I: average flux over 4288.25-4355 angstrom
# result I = 32.7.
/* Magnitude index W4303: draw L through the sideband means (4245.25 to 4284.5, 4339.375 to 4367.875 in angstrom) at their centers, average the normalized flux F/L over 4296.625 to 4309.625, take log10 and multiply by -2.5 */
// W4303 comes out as 0.29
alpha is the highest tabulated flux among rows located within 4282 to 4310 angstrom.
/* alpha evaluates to 39.64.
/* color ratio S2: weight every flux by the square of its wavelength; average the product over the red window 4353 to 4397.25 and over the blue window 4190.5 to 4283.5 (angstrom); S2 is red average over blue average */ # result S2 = 1.14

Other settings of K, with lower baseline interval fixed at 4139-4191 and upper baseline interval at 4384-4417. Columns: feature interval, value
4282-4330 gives 5.00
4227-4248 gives 1.78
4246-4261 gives 0.78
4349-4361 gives -0.89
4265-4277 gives 1.43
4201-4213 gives -0.51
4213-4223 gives 0.44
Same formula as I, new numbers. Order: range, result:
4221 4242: 32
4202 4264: 33.5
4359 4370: 38.3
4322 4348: 33.5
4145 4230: 34.9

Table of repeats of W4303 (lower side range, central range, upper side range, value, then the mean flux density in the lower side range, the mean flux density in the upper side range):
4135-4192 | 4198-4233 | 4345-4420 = 0.03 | 35.4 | 36.3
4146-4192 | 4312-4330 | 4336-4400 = 0.02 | 35.3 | 35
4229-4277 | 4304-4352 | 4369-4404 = 0.01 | 32.6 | 34.5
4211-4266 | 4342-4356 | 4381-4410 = -0.09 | 33.1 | 34.4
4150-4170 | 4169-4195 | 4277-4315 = 0.01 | 35.7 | 30.5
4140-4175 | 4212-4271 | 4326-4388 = 0.09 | 35.9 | 36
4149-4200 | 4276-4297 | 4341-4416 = 0.06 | 35.1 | 35.9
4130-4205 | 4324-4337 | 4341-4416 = 0.02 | 35.2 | 35.9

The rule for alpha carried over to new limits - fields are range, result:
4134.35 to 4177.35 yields 42.66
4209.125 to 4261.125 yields 40.26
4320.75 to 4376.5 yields 42.4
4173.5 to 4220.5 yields 38.62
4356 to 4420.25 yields 45.62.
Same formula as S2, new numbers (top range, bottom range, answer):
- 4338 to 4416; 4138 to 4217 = 1.10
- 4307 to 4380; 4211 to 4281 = 1.12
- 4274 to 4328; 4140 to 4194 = 0.95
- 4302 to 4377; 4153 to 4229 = 1.07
